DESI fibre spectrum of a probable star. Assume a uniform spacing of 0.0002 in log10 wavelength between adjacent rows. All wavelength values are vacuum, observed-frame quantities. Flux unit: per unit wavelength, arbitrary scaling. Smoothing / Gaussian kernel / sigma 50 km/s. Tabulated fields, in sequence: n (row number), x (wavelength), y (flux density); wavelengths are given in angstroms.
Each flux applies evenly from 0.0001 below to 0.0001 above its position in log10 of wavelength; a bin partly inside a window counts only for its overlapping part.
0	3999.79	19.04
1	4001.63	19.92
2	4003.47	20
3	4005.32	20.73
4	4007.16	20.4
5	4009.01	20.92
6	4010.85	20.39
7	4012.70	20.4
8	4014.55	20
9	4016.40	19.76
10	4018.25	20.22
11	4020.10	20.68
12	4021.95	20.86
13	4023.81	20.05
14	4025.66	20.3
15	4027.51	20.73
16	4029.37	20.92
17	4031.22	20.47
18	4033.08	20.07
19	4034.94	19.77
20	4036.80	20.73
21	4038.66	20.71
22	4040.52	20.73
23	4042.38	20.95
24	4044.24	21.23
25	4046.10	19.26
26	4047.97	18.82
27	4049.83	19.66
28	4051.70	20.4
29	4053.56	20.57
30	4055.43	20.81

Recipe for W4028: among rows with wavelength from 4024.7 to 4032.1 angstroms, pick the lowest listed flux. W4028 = 20.3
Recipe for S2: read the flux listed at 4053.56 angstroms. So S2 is 20.57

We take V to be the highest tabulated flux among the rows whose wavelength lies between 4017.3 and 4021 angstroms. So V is 20.68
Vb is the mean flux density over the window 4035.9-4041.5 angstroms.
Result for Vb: 20.7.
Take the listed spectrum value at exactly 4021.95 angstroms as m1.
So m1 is 20.86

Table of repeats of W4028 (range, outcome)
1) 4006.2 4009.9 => 20.4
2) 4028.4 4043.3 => 19.77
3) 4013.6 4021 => 19.76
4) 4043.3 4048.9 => 18.82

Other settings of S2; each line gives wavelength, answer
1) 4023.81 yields 20.05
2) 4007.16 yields 20.4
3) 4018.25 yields 20.22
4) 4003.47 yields 20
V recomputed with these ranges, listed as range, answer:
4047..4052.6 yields 20.4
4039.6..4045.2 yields 21.23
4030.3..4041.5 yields 20.73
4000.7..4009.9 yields 20.92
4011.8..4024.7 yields 20.86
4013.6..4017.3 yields 20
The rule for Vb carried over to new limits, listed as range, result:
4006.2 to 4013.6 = 20.5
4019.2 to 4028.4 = 20.5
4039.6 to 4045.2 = 21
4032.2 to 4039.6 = 20.3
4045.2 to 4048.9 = 19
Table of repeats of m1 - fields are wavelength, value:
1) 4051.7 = 20.4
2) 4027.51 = 20.73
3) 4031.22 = 20.47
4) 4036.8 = 20.73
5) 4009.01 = 20.92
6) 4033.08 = 20.07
